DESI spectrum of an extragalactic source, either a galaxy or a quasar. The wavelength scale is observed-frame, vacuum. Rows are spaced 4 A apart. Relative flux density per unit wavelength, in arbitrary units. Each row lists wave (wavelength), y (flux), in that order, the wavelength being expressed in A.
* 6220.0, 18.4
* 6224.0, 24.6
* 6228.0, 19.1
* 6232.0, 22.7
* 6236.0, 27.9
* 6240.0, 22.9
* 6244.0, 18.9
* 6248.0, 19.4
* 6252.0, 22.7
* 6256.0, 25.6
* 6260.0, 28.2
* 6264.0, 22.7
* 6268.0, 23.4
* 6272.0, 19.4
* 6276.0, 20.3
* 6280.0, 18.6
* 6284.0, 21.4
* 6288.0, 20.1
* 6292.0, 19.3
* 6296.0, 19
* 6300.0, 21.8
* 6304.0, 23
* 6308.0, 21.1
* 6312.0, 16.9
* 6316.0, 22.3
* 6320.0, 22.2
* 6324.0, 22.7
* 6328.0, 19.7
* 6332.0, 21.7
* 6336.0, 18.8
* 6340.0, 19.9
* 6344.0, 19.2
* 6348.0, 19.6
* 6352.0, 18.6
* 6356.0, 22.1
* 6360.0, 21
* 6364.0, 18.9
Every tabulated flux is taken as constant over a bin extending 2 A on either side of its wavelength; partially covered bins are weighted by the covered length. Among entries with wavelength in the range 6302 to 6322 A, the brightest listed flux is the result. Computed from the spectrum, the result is 23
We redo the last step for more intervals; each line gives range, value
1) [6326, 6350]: 21.7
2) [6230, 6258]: 27.9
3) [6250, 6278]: 28.2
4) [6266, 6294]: 23.4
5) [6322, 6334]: 22.7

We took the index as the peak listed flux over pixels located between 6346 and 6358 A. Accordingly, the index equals 22.1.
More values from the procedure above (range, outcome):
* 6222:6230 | 24.6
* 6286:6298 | 20.1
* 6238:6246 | 22.9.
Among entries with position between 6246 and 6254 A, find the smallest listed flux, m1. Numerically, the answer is 19.4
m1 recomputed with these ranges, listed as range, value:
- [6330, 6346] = 18.8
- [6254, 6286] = 18.6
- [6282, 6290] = 20.1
